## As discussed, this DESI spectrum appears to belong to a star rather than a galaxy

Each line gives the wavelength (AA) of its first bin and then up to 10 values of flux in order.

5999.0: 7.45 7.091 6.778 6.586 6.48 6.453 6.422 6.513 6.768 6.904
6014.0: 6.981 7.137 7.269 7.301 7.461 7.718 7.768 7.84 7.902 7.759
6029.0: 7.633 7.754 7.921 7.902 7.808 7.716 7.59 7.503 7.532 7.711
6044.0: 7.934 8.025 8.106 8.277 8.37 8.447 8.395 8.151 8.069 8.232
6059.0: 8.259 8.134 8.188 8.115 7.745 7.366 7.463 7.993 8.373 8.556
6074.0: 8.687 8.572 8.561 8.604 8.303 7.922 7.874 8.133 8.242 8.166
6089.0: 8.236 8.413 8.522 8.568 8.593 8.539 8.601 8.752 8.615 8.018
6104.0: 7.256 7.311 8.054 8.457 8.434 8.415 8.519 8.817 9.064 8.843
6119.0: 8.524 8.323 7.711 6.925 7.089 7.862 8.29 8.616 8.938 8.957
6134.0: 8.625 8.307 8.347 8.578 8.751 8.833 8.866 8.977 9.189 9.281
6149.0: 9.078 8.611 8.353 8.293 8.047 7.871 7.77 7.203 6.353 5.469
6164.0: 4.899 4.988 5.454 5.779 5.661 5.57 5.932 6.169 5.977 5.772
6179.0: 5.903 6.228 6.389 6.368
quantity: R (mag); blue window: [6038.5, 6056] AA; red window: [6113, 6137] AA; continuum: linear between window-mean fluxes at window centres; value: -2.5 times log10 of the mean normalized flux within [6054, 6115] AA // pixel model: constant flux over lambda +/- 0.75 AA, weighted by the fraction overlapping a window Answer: -0.01 mag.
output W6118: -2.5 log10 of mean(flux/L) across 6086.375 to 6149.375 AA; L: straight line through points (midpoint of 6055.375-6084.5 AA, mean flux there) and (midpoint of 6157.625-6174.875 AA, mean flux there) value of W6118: -0.20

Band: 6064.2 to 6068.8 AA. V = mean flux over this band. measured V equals 7.54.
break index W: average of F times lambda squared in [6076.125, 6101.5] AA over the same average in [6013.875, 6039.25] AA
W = 1.12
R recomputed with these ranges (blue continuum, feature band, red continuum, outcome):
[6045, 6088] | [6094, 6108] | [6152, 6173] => -0.09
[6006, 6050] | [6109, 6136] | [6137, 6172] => -0.11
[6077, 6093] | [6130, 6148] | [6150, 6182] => -0.24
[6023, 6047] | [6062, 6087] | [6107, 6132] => -0.02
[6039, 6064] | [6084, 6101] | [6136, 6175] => -0.08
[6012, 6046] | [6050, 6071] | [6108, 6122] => -0.01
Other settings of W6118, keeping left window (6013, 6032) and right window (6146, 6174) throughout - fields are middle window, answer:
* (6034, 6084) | -0.10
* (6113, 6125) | -0.16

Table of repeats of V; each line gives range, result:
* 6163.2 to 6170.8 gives 5.36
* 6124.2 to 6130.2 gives 7.95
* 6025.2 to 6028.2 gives 7.83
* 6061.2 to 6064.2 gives 8.15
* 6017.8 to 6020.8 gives 7.39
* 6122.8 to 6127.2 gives 7.29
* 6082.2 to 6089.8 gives 8.13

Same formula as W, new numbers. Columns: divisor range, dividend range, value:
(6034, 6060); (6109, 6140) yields 1.07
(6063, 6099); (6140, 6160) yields 1.05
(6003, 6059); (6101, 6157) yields 1.14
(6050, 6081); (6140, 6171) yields 0.94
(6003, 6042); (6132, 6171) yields 1.09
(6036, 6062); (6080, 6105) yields 1.04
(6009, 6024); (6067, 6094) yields 1.17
